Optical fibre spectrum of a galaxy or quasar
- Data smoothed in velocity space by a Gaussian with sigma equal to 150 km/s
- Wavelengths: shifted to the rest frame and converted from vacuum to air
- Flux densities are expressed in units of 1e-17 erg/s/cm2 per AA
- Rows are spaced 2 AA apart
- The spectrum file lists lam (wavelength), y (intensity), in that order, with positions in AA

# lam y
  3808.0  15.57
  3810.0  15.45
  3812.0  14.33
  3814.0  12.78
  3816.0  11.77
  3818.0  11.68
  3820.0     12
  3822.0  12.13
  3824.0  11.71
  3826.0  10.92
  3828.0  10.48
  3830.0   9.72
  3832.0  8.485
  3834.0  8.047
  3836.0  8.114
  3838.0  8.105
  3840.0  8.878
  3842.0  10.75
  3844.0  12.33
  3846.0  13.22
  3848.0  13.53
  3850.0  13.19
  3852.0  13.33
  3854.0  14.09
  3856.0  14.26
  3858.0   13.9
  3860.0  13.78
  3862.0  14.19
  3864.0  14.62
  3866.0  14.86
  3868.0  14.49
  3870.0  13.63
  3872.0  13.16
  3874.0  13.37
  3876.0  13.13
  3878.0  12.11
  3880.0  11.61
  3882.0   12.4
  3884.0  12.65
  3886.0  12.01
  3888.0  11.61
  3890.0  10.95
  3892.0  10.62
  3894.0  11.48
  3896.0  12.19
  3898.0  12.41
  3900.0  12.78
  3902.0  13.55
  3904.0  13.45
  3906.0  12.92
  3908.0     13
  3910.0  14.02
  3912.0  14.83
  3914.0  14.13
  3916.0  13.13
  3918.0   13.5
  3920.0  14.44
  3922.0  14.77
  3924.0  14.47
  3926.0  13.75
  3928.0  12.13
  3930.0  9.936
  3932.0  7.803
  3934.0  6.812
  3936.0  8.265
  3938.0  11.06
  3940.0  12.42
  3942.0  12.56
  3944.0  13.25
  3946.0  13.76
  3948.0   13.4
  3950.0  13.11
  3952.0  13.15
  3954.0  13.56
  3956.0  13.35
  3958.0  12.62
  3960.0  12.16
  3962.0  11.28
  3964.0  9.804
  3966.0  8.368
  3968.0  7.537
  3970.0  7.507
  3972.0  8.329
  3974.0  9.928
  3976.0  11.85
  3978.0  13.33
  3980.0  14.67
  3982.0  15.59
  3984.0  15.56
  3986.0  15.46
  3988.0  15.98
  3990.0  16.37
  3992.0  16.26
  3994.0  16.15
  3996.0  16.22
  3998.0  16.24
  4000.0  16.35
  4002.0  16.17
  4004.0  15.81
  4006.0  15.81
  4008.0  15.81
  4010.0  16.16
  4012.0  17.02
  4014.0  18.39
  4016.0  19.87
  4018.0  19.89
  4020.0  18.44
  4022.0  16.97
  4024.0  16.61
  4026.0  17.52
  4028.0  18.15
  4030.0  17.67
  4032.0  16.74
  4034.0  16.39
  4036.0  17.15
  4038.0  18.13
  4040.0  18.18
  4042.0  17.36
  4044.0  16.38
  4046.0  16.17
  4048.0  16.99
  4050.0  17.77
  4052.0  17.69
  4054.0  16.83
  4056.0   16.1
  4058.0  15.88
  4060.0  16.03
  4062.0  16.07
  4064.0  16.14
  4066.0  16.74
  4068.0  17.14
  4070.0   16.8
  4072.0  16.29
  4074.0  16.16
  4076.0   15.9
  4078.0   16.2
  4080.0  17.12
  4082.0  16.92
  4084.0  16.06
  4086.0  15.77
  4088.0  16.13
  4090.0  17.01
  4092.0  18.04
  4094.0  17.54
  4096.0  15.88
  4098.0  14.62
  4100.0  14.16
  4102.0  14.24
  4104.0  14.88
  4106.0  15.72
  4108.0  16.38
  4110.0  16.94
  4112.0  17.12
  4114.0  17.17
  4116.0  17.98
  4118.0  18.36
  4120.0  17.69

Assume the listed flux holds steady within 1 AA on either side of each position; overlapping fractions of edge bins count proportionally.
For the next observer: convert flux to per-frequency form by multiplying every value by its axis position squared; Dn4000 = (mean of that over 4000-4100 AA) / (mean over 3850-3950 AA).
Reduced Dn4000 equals 1.42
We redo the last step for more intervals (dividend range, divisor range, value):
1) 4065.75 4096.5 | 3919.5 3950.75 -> 1.50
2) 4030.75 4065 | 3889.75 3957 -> 1.43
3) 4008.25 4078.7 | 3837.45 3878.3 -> 1.43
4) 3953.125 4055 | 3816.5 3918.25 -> 1.33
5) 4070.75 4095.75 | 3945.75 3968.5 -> 1.49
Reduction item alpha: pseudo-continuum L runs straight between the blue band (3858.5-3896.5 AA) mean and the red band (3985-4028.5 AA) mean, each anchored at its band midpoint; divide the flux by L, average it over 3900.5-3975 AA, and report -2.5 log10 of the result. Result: 0.22 mag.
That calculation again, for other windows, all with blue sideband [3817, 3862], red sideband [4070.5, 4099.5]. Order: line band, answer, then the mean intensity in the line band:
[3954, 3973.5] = 0.33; 10.3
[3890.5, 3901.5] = 0.06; 11.9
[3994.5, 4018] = -0.14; 16.8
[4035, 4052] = -0.11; 17.3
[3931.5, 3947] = 0.24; 10.8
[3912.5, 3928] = -0.06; 13.9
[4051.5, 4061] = -0.04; 16.4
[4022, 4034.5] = -0.13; 17.2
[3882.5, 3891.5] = 0.06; 11.8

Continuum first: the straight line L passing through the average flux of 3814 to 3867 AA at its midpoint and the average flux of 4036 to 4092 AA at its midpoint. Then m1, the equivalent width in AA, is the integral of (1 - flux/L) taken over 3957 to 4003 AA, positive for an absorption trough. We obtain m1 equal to 5.3 AA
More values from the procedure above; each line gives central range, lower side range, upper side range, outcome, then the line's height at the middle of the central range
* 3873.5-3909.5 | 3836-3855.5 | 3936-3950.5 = -0.7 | 12.1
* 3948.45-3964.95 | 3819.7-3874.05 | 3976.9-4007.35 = 2.7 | 14.8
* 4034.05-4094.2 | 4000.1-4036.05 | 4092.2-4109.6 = -1.5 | 16.3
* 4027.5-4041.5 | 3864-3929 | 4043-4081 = -1.3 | 16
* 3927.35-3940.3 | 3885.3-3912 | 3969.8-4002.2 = 3.6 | 13.2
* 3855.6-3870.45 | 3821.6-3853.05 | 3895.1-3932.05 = -3.4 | 11.6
